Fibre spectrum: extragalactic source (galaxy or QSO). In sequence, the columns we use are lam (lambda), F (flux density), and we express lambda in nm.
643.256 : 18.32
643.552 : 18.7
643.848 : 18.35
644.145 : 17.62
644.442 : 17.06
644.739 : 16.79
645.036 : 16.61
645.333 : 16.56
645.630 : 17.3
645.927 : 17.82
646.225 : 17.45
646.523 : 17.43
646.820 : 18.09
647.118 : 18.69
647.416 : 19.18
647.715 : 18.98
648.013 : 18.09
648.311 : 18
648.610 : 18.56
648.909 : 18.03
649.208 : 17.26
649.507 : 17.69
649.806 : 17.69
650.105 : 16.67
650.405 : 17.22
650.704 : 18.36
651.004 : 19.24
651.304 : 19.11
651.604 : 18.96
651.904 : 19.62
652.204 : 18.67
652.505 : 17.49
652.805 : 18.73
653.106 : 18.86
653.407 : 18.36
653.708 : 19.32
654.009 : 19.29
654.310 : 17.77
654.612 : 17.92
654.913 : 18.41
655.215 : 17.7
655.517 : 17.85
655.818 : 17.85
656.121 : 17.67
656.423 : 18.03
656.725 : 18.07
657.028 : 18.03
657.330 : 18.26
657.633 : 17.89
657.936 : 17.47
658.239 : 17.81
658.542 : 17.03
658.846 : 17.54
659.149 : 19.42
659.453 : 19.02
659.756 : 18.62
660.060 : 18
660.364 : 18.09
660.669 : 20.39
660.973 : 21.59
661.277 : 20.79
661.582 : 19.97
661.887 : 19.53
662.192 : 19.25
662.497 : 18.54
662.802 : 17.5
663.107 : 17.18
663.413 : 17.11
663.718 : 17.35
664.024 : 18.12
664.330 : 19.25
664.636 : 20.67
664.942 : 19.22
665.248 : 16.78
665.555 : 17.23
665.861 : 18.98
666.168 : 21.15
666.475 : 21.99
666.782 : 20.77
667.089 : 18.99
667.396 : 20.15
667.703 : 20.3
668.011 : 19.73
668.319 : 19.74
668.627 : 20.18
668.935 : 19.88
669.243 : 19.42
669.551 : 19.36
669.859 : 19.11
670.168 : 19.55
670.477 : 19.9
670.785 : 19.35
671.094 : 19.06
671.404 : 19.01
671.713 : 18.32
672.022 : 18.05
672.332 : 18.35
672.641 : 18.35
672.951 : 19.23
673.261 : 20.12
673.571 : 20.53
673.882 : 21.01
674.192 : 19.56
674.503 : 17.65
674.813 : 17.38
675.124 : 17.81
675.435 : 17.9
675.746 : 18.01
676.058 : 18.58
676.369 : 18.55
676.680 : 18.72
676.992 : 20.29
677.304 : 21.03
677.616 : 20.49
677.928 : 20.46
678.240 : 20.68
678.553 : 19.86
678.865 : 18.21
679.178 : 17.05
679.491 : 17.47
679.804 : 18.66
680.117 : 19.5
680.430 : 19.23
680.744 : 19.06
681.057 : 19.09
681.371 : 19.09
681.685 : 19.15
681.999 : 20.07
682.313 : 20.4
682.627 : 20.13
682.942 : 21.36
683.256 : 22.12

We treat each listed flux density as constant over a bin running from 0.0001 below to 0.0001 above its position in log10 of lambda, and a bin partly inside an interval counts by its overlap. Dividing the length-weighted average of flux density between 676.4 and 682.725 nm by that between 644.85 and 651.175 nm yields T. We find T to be 1.09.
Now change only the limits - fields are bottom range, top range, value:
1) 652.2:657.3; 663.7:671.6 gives 1.07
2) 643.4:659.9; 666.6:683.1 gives 1.07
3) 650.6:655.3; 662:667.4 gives 1.01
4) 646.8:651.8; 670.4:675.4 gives 1.04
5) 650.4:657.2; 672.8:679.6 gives 1.04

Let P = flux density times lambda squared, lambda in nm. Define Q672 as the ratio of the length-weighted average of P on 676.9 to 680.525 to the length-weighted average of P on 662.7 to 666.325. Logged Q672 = 1.10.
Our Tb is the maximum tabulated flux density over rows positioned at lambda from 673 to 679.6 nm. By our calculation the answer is 21.03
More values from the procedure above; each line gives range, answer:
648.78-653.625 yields 19.62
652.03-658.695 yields 19.32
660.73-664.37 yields 21.59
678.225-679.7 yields 20.68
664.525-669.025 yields 21.99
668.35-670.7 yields 20.18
